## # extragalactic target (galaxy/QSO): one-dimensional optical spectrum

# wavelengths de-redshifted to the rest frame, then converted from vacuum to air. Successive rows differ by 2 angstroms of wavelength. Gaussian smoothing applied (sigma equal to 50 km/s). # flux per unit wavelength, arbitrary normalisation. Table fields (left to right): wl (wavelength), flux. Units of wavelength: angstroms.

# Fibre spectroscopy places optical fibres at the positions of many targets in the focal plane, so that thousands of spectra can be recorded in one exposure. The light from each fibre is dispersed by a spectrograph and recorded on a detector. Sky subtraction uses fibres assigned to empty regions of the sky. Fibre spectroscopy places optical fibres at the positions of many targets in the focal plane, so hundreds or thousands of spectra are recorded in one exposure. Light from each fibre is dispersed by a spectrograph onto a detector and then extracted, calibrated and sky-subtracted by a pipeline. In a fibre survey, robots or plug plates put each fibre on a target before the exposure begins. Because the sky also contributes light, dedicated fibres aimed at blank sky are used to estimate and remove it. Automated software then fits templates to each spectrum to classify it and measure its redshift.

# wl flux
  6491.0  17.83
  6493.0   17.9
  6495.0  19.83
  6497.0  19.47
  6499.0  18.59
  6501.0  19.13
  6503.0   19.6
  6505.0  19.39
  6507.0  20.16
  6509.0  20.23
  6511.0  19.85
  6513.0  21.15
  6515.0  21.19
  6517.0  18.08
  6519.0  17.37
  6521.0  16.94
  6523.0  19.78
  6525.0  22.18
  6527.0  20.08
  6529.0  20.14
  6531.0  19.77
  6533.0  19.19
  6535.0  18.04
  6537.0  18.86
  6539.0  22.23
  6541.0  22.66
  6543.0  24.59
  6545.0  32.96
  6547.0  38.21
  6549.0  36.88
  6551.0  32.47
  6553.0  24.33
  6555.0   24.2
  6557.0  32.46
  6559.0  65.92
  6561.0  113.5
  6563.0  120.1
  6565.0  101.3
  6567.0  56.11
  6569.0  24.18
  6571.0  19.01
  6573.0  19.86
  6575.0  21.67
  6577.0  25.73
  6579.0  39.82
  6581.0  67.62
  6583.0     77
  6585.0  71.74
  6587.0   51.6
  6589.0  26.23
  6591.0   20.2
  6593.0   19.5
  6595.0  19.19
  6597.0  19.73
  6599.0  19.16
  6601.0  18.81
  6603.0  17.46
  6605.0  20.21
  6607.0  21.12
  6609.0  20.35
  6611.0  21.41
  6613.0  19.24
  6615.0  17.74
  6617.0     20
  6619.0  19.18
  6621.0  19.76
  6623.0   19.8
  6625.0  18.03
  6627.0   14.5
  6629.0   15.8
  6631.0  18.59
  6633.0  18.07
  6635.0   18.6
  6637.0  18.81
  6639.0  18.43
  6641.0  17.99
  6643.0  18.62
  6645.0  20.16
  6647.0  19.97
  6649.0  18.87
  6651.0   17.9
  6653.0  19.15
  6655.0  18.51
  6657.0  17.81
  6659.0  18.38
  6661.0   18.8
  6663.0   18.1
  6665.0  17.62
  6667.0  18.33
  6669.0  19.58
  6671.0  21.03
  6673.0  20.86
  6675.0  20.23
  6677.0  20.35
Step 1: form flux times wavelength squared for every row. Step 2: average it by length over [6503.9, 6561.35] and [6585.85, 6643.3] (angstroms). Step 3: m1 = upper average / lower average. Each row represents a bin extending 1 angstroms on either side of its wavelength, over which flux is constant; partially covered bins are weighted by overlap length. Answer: 0.78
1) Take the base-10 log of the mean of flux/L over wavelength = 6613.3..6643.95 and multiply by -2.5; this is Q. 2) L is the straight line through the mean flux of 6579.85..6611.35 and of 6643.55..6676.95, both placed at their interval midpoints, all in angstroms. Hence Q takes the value 0.36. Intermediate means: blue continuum 32.2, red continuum 19.1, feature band 18.3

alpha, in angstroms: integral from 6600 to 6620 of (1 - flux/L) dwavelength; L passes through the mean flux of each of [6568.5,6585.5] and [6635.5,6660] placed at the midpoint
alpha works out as 7.0 angstroms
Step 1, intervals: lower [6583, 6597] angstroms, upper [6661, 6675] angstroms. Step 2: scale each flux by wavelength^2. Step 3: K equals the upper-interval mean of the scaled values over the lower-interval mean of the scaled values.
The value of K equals 0.54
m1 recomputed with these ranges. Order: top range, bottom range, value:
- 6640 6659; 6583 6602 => 0.60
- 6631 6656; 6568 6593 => 0.50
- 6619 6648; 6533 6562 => 0.53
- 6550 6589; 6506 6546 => 2.51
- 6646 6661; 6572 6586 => 0.41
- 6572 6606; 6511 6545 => 1.62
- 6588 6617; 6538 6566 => 0.41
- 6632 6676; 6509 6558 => 0.84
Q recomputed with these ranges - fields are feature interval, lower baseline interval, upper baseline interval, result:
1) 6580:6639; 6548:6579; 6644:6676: 0.34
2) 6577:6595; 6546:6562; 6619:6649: -0.24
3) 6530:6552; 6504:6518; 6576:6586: 0.36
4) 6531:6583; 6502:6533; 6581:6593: -0.12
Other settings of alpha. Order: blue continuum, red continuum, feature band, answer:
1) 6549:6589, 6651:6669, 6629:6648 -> 5.3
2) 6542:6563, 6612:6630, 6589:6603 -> 4.3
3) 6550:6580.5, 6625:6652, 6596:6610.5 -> 5.8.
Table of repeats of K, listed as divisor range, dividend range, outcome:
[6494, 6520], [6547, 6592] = 2.53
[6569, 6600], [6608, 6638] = 0.55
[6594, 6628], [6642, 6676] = 1.01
